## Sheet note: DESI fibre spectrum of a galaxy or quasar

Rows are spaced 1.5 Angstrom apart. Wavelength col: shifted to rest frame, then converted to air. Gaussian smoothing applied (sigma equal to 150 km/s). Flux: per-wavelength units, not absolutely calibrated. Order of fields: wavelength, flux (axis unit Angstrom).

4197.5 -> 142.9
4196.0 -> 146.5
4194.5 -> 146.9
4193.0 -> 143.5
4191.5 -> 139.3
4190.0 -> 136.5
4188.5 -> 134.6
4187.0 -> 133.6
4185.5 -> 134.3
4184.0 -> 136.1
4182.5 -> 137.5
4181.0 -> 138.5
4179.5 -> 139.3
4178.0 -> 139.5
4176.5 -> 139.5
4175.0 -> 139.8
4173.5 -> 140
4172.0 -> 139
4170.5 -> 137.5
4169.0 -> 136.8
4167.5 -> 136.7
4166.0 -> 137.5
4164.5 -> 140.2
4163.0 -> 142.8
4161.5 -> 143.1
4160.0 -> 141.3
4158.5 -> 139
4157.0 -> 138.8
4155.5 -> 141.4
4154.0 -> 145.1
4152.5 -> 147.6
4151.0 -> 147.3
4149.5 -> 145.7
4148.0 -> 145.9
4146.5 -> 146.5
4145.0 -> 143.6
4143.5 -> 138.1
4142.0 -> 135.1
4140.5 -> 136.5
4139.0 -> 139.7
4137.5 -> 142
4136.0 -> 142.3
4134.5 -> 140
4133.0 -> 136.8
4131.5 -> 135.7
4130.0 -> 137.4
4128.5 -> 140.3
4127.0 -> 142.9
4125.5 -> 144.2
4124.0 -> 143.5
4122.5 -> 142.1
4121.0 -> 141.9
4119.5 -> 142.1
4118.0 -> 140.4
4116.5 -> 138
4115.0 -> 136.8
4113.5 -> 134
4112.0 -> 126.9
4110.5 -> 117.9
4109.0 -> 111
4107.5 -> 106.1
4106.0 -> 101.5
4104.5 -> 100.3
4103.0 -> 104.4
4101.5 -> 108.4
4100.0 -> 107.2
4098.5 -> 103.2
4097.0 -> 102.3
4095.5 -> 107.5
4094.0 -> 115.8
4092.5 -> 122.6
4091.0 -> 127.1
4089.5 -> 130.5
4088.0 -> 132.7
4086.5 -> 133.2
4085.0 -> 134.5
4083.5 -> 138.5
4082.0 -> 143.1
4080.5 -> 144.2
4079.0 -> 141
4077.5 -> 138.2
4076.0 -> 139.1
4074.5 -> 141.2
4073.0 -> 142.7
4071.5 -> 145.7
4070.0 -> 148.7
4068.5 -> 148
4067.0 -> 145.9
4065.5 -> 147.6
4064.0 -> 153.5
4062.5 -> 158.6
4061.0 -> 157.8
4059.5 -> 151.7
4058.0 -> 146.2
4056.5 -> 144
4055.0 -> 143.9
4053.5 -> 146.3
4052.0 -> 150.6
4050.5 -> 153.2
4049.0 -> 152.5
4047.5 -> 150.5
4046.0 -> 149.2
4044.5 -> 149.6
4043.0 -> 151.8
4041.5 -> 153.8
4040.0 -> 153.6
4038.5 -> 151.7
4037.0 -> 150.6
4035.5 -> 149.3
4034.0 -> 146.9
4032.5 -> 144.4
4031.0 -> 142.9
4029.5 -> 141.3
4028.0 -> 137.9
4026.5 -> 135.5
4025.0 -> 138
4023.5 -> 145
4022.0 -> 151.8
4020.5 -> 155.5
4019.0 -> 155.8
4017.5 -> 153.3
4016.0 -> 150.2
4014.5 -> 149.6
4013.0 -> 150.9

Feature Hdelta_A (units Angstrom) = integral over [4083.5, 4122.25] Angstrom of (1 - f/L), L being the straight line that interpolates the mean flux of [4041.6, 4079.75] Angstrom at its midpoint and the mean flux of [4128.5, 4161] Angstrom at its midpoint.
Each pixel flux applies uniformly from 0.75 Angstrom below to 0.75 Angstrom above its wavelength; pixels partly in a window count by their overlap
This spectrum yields 6.1 Angstrom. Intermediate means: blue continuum 148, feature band 122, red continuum 141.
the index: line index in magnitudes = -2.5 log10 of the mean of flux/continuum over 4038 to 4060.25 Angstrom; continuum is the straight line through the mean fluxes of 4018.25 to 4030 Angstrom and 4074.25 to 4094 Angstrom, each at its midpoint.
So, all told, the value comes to -0.07 mag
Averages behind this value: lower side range 145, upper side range 135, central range 150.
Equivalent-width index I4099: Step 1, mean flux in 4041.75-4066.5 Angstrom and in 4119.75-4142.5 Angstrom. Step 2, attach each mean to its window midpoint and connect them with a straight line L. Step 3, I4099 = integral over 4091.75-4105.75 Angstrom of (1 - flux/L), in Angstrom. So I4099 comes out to 3.6 Angstrom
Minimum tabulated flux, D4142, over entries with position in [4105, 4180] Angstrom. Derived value 101.5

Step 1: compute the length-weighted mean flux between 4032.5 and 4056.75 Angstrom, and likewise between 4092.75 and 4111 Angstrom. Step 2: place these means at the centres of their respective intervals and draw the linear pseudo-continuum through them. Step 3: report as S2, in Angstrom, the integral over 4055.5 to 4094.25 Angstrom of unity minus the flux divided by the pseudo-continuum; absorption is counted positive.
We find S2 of -4.33 Angstrom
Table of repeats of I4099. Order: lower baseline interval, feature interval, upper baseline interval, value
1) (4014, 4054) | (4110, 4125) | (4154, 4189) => 0.6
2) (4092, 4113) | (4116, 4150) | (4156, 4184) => -5.0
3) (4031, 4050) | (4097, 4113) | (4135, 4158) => 4.0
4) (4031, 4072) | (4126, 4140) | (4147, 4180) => 0.4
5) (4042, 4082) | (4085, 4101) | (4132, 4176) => 2.9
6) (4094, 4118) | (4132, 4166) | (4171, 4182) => -3.2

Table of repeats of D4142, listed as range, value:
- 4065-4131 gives 100.3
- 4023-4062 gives 135.5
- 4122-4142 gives 135.1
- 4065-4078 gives 138.2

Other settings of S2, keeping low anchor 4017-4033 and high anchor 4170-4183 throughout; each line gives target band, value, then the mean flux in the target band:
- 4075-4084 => 0.15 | 141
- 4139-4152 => -0.18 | 142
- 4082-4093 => 0.81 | 132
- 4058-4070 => -0.63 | 151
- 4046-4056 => -0.34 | 149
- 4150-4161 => -0.24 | 143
